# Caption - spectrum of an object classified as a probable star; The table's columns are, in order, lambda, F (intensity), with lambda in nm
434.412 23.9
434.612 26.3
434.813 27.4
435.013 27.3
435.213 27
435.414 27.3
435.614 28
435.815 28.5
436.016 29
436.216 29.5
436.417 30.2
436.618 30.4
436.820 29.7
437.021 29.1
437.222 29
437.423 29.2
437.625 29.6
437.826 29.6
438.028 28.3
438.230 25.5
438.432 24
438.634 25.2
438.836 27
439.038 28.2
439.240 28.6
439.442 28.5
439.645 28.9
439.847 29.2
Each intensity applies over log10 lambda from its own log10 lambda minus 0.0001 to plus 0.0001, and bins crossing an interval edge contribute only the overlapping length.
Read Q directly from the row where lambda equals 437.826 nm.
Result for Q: 29.6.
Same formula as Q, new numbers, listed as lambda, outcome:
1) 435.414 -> 27.3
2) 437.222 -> 29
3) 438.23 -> 25.5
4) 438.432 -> 24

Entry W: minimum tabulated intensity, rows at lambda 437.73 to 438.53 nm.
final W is 24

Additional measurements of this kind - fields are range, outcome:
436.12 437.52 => 29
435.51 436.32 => 28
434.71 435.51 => 27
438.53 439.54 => 25.2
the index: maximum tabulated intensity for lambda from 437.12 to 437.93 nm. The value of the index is 29.6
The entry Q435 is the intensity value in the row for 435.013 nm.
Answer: 27.3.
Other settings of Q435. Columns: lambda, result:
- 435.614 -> 28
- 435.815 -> 28.5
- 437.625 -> 29.6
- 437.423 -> 29.2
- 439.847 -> 29.2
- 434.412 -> 23.9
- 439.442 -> 28.5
